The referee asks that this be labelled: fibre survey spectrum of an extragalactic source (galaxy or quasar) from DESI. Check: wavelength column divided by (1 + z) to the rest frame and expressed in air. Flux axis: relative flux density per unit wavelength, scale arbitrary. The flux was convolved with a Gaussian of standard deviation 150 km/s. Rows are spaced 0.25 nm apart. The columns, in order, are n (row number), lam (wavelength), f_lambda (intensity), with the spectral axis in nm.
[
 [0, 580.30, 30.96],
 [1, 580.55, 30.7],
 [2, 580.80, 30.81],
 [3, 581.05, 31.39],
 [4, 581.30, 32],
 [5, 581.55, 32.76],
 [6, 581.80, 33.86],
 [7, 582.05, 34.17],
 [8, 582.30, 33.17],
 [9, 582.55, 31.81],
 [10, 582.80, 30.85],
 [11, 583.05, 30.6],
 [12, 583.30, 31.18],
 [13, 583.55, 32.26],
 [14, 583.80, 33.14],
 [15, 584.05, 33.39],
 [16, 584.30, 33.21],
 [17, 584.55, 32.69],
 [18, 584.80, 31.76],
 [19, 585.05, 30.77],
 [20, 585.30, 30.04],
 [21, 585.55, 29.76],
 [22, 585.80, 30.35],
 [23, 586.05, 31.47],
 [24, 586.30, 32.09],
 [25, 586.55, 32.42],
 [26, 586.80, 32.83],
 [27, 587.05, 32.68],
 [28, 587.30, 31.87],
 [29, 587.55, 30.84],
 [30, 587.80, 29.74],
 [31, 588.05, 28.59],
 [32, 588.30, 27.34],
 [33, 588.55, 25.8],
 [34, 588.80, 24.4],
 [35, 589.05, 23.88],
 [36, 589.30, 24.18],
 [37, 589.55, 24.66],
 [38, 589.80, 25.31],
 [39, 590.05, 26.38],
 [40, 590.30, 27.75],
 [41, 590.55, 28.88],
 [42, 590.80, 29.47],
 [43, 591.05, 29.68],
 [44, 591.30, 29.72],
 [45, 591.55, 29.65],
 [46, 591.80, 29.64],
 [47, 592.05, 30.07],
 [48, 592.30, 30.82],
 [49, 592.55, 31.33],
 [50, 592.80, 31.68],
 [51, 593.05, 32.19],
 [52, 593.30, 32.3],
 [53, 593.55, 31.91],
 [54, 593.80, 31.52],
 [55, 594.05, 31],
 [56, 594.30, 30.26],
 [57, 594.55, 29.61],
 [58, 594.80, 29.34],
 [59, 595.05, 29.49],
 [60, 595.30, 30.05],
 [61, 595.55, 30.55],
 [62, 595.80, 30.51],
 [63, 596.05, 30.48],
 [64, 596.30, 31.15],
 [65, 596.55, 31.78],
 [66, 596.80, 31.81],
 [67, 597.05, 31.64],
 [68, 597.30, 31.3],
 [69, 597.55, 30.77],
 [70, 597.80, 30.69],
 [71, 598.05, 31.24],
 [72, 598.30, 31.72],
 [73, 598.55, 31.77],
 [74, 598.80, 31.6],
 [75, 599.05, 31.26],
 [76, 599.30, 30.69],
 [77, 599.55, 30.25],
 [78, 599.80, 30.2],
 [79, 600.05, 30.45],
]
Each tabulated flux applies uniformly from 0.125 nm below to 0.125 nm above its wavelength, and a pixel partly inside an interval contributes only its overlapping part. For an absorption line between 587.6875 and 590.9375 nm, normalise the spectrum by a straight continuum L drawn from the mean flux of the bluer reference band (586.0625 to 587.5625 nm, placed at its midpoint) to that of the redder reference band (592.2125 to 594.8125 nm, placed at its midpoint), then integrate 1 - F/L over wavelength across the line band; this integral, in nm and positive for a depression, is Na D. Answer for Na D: 0.53 nm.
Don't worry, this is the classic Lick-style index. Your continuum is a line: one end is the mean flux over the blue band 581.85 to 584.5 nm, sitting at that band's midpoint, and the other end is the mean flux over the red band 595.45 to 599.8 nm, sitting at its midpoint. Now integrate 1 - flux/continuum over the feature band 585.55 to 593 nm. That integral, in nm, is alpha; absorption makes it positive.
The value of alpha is 0.641 nm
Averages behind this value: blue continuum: 32.4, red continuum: 31.1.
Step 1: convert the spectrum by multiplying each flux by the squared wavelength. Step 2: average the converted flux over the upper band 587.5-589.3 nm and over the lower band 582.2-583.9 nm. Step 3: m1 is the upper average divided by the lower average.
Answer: 0.9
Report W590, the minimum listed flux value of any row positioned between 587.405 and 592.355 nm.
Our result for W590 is 23.88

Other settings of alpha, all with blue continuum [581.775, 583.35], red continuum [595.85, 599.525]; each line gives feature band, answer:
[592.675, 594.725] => 0.01 nm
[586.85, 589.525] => 0.33 nm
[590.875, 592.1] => 0.07 nm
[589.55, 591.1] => 0.20 nm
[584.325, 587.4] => 0.03 nm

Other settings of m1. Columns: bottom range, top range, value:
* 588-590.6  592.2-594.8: 1.22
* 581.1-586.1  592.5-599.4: 1.01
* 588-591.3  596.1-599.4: 1.20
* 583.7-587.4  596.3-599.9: 1.02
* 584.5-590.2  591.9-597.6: 1.09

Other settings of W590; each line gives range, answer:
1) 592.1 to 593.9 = 30.82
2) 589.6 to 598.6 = 25.31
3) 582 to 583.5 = 30.6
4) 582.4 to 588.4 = 27.34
